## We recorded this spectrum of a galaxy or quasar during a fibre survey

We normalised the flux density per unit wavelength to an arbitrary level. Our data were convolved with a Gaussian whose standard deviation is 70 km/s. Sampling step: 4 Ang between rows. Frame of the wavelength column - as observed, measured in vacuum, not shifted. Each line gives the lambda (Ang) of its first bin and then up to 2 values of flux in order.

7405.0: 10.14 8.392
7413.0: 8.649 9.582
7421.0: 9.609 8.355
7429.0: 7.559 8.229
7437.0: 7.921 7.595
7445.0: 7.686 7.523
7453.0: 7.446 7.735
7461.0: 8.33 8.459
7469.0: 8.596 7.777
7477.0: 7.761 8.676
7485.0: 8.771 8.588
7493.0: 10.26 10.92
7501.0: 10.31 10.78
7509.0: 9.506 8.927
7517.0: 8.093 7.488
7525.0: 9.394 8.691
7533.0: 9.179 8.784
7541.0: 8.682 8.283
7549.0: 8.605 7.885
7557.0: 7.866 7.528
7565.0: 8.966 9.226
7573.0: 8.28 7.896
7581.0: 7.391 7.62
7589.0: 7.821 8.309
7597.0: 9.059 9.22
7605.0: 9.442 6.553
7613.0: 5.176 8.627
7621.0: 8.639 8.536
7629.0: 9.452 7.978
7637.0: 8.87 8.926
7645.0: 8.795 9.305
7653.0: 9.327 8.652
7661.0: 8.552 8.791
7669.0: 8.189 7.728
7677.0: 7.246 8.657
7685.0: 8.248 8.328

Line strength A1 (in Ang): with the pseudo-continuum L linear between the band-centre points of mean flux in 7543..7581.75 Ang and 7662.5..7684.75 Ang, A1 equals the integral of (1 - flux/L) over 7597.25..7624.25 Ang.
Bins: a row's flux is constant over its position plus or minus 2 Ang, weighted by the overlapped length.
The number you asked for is 0.5 Ang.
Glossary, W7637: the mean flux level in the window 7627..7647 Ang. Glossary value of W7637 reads 8.8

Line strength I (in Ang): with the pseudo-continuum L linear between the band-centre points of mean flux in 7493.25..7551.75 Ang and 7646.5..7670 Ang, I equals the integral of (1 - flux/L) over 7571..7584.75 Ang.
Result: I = 1.8 Ang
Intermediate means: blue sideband 9.14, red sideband 8.83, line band 7.83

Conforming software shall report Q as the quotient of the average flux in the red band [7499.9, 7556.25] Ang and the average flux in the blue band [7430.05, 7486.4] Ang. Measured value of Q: 1.10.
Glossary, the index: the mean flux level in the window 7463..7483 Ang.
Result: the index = 8.25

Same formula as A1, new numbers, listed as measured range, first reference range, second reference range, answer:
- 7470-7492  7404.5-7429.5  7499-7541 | 1.5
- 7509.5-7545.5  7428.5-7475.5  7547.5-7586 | -2.7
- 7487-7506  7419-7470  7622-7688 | -4.5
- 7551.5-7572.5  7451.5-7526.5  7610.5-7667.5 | 0.9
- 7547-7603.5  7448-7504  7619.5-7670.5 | 3.1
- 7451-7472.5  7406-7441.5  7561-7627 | 0.9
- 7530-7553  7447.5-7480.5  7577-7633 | -1.6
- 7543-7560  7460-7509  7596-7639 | 1.2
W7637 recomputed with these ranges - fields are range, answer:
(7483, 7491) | 8.68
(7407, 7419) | 8.87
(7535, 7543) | 8.73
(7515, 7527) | 8.33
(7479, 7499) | 9.44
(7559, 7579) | 8.38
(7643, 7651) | 9.05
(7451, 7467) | 7.99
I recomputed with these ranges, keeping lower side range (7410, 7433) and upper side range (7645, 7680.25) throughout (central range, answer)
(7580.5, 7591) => 1.1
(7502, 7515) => -1.8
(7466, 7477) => 0.7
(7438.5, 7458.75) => 2.5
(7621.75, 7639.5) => -0.4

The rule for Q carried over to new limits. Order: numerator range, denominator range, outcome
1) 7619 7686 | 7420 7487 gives 1.06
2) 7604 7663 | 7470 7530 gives 0.93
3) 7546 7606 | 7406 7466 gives 1.01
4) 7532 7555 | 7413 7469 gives 1.04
